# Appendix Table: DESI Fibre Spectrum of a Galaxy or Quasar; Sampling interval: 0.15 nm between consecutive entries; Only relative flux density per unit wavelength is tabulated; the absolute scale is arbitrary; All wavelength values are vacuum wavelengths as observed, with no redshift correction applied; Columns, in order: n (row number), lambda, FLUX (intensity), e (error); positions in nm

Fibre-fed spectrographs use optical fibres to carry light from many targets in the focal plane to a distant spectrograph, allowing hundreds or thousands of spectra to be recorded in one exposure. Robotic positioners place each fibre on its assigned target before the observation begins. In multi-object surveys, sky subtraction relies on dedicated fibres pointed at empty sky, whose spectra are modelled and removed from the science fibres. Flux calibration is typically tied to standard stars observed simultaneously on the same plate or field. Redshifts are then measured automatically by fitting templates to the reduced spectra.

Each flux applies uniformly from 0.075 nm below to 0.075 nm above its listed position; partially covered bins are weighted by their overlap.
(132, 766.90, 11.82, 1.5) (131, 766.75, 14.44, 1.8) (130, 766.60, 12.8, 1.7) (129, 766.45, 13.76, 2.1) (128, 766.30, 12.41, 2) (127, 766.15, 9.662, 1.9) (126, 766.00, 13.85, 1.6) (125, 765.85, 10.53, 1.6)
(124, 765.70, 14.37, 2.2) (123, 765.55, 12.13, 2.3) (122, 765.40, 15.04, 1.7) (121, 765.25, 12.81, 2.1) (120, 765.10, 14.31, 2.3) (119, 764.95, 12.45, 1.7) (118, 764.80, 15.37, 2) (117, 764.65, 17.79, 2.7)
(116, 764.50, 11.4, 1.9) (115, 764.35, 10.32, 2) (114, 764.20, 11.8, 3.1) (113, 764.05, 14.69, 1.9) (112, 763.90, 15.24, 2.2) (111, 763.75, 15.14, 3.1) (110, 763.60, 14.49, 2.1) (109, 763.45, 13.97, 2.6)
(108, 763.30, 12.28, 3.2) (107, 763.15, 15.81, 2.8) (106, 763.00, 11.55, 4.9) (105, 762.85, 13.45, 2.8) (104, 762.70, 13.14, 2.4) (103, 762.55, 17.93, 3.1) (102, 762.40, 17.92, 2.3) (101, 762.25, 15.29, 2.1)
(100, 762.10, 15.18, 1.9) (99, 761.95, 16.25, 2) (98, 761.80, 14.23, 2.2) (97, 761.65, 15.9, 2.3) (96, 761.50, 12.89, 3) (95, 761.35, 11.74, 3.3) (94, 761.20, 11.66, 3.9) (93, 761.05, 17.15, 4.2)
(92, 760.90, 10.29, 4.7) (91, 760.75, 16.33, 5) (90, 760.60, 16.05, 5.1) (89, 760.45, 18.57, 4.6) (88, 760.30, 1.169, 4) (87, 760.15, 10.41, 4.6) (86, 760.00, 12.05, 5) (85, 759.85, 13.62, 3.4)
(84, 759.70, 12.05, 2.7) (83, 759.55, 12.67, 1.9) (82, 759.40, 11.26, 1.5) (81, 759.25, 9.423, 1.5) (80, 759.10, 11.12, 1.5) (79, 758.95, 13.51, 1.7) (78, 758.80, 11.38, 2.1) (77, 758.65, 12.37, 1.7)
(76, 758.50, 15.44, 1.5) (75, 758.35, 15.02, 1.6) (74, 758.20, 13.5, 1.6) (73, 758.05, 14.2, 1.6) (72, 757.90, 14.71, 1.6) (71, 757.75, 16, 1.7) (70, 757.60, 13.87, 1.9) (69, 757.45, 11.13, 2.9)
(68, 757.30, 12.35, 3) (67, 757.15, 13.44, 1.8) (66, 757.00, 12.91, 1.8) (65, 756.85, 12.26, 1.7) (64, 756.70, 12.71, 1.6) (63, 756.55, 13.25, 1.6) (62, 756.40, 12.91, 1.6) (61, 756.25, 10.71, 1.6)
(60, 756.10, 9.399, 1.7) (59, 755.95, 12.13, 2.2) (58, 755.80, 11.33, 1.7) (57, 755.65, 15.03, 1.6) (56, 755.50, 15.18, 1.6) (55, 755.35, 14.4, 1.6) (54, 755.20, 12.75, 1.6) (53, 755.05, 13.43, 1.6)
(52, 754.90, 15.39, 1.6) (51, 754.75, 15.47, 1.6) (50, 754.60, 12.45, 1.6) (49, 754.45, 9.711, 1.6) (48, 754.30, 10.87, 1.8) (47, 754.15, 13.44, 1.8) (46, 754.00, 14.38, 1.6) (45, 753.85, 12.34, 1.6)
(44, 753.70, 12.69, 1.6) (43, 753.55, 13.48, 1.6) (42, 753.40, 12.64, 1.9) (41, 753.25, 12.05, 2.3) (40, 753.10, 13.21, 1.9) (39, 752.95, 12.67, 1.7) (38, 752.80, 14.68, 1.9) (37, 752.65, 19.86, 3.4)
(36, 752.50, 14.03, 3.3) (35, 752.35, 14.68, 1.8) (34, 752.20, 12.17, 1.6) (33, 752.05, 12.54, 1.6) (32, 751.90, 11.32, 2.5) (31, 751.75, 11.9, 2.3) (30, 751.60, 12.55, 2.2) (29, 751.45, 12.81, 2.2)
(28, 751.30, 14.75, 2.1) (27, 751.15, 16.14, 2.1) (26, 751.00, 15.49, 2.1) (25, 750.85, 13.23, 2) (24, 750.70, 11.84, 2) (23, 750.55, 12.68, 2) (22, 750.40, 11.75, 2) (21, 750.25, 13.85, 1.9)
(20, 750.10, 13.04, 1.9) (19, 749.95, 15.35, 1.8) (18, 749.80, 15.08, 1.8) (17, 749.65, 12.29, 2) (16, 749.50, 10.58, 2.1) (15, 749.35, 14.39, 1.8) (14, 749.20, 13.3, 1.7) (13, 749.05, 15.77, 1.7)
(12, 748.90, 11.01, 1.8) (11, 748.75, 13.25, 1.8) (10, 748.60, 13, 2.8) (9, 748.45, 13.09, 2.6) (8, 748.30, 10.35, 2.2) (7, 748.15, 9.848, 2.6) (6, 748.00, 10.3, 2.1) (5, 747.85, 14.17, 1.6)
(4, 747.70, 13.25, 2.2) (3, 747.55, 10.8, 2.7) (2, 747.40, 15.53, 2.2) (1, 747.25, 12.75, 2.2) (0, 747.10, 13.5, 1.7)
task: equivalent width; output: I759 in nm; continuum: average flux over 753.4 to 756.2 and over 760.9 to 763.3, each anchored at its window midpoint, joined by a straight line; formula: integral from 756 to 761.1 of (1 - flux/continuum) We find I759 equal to 0.38 nm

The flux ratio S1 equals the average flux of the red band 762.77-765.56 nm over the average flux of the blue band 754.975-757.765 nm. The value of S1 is 1.1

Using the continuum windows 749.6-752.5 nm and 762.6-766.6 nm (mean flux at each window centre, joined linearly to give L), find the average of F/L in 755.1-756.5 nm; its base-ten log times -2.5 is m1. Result 0.06 mag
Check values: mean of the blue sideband 13.4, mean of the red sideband 13.4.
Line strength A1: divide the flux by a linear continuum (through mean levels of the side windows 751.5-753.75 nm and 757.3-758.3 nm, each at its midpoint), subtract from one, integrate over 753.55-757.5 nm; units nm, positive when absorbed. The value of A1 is 0.237 nm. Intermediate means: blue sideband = 13.4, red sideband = 13.8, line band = 12.8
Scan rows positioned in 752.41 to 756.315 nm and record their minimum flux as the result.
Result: 9.399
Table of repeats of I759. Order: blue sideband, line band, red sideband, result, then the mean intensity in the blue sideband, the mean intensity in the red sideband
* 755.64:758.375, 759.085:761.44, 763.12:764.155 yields 0.24 nm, 12.9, 14.4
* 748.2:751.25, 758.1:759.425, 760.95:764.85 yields 0.13 nm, 13.3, 14.3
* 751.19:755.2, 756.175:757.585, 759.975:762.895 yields 0.12 nm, 13.3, 13.9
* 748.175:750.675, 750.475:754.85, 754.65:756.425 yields -0.08 nm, 13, 13.2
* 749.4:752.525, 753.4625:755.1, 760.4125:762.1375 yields 0.07 nm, 13.2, 14.6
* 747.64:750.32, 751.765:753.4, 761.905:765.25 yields -0.05 nm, 12.9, 14.3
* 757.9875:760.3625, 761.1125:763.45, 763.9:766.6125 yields -0.34 nm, 11.9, 13.1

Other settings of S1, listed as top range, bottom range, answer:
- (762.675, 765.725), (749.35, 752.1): 1.04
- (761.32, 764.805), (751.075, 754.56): 1.08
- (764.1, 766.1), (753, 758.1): 1.02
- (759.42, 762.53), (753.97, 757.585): 1.06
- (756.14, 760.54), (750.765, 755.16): 0.93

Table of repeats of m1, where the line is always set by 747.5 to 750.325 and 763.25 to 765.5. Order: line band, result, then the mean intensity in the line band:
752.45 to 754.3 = -0.05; 13.7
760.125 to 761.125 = 0.05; 13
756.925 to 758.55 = -0.04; 13.8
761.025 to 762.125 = -0.05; 14.2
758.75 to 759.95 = 0.14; 11.9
